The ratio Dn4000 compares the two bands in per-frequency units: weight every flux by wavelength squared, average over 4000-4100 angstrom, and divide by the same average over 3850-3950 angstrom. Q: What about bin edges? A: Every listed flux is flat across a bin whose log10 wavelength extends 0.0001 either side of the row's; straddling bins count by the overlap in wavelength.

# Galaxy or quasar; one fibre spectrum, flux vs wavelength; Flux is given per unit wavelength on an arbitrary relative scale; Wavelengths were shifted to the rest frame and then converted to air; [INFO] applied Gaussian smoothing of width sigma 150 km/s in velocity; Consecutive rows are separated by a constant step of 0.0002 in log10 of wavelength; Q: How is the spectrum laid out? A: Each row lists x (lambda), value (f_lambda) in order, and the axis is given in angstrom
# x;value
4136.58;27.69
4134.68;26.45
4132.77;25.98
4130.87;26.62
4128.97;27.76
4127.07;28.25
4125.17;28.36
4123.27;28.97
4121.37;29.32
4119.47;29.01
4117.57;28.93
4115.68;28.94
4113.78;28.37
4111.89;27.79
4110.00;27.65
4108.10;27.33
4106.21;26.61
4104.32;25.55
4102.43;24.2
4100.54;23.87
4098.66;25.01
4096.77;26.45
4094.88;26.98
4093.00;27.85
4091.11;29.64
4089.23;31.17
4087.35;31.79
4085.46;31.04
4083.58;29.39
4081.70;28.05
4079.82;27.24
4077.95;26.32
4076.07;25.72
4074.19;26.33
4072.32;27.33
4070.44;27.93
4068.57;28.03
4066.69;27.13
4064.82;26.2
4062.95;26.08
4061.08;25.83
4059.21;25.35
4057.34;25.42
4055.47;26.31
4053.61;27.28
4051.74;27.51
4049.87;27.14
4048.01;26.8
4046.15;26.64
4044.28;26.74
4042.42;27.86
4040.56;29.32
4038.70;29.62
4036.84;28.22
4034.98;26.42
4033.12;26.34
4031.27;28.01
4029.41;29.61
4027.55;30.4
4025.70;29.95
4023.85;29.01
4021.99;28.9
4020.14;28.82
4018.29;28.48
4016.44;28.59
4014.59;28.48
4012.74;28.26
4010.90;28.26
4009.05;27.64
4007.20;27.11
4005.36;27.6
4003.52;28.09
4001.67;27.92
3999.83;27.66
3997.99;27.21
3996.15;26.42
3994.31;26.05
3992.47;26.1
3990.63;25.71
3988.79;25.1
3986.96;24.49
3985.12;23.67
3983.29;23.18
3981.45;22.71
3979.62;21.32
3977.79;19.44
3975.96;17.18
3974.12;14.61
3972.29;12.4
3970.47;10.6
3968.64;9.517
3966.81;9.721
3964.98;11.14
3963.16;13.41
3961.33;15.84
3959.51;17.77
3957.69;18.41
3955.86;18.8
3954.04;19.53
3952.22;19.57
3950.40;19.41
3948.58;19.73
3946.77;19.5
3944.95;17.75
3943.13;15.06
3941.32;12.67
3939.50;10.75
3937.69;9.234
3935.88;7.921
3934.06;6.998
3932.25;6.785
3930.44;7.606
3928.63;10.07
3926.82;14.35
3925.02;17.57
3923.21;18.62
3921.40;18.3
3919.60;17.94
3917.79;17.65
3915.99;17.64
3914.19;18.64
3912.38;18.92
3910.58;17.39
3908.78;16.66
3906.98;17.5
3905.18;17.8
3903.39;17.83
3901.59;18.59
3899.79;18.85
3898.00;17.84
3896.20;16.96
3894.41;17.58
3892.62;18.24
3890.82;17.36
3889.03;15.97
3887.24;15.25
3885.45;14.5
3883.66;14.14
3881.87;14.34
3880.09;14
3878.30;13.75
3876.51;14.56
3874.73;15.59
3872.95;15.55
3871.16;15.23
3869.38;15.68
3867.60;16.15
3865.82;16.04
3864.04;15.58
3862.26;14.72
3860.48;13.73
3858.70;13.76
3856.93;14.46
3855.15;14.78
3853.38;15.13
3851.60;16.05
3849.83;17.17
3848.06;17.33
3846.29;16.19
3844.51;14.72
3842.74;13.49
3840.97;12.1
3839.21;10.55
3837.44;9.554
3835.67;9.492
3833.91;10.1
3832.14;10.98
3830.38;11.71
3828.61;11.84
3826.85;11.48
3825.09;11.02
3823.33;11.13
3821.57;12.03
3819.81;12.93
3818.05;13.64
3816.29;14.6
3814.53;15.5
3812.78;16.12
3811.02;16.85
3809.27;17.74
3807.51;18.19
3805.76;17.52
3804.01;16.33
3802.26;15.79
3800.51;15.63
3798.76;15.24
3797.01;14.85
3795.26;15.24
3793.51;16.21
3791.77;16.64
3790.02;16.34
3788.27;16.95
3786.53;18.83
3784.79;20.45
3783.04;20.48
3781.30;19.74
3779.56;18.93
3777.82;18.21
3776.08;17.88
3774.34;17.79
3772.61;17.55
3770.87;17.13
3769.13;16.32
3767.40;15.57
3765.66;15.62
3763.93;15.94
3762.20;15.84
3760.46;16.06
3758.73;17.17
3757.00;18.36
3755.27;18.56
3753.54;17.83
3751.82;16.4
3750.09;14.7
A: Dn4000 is 1.95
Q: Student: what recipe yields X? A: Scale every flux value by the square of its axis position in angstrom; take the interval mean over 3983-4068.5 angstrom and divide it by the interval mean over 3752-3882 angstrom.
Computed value 1.98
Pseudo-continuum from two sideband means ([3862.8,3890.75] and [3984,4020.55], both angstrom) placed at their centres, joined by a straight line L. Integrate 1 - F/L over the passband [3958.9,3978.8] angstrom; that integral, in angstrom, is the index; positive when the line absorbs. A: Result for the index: 8.4 angstrom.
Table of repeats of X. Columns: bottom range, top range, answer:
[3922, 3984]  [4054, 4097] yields 1.96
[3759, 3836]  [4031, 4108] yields 2.01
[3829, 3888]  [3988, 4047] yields 2.14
